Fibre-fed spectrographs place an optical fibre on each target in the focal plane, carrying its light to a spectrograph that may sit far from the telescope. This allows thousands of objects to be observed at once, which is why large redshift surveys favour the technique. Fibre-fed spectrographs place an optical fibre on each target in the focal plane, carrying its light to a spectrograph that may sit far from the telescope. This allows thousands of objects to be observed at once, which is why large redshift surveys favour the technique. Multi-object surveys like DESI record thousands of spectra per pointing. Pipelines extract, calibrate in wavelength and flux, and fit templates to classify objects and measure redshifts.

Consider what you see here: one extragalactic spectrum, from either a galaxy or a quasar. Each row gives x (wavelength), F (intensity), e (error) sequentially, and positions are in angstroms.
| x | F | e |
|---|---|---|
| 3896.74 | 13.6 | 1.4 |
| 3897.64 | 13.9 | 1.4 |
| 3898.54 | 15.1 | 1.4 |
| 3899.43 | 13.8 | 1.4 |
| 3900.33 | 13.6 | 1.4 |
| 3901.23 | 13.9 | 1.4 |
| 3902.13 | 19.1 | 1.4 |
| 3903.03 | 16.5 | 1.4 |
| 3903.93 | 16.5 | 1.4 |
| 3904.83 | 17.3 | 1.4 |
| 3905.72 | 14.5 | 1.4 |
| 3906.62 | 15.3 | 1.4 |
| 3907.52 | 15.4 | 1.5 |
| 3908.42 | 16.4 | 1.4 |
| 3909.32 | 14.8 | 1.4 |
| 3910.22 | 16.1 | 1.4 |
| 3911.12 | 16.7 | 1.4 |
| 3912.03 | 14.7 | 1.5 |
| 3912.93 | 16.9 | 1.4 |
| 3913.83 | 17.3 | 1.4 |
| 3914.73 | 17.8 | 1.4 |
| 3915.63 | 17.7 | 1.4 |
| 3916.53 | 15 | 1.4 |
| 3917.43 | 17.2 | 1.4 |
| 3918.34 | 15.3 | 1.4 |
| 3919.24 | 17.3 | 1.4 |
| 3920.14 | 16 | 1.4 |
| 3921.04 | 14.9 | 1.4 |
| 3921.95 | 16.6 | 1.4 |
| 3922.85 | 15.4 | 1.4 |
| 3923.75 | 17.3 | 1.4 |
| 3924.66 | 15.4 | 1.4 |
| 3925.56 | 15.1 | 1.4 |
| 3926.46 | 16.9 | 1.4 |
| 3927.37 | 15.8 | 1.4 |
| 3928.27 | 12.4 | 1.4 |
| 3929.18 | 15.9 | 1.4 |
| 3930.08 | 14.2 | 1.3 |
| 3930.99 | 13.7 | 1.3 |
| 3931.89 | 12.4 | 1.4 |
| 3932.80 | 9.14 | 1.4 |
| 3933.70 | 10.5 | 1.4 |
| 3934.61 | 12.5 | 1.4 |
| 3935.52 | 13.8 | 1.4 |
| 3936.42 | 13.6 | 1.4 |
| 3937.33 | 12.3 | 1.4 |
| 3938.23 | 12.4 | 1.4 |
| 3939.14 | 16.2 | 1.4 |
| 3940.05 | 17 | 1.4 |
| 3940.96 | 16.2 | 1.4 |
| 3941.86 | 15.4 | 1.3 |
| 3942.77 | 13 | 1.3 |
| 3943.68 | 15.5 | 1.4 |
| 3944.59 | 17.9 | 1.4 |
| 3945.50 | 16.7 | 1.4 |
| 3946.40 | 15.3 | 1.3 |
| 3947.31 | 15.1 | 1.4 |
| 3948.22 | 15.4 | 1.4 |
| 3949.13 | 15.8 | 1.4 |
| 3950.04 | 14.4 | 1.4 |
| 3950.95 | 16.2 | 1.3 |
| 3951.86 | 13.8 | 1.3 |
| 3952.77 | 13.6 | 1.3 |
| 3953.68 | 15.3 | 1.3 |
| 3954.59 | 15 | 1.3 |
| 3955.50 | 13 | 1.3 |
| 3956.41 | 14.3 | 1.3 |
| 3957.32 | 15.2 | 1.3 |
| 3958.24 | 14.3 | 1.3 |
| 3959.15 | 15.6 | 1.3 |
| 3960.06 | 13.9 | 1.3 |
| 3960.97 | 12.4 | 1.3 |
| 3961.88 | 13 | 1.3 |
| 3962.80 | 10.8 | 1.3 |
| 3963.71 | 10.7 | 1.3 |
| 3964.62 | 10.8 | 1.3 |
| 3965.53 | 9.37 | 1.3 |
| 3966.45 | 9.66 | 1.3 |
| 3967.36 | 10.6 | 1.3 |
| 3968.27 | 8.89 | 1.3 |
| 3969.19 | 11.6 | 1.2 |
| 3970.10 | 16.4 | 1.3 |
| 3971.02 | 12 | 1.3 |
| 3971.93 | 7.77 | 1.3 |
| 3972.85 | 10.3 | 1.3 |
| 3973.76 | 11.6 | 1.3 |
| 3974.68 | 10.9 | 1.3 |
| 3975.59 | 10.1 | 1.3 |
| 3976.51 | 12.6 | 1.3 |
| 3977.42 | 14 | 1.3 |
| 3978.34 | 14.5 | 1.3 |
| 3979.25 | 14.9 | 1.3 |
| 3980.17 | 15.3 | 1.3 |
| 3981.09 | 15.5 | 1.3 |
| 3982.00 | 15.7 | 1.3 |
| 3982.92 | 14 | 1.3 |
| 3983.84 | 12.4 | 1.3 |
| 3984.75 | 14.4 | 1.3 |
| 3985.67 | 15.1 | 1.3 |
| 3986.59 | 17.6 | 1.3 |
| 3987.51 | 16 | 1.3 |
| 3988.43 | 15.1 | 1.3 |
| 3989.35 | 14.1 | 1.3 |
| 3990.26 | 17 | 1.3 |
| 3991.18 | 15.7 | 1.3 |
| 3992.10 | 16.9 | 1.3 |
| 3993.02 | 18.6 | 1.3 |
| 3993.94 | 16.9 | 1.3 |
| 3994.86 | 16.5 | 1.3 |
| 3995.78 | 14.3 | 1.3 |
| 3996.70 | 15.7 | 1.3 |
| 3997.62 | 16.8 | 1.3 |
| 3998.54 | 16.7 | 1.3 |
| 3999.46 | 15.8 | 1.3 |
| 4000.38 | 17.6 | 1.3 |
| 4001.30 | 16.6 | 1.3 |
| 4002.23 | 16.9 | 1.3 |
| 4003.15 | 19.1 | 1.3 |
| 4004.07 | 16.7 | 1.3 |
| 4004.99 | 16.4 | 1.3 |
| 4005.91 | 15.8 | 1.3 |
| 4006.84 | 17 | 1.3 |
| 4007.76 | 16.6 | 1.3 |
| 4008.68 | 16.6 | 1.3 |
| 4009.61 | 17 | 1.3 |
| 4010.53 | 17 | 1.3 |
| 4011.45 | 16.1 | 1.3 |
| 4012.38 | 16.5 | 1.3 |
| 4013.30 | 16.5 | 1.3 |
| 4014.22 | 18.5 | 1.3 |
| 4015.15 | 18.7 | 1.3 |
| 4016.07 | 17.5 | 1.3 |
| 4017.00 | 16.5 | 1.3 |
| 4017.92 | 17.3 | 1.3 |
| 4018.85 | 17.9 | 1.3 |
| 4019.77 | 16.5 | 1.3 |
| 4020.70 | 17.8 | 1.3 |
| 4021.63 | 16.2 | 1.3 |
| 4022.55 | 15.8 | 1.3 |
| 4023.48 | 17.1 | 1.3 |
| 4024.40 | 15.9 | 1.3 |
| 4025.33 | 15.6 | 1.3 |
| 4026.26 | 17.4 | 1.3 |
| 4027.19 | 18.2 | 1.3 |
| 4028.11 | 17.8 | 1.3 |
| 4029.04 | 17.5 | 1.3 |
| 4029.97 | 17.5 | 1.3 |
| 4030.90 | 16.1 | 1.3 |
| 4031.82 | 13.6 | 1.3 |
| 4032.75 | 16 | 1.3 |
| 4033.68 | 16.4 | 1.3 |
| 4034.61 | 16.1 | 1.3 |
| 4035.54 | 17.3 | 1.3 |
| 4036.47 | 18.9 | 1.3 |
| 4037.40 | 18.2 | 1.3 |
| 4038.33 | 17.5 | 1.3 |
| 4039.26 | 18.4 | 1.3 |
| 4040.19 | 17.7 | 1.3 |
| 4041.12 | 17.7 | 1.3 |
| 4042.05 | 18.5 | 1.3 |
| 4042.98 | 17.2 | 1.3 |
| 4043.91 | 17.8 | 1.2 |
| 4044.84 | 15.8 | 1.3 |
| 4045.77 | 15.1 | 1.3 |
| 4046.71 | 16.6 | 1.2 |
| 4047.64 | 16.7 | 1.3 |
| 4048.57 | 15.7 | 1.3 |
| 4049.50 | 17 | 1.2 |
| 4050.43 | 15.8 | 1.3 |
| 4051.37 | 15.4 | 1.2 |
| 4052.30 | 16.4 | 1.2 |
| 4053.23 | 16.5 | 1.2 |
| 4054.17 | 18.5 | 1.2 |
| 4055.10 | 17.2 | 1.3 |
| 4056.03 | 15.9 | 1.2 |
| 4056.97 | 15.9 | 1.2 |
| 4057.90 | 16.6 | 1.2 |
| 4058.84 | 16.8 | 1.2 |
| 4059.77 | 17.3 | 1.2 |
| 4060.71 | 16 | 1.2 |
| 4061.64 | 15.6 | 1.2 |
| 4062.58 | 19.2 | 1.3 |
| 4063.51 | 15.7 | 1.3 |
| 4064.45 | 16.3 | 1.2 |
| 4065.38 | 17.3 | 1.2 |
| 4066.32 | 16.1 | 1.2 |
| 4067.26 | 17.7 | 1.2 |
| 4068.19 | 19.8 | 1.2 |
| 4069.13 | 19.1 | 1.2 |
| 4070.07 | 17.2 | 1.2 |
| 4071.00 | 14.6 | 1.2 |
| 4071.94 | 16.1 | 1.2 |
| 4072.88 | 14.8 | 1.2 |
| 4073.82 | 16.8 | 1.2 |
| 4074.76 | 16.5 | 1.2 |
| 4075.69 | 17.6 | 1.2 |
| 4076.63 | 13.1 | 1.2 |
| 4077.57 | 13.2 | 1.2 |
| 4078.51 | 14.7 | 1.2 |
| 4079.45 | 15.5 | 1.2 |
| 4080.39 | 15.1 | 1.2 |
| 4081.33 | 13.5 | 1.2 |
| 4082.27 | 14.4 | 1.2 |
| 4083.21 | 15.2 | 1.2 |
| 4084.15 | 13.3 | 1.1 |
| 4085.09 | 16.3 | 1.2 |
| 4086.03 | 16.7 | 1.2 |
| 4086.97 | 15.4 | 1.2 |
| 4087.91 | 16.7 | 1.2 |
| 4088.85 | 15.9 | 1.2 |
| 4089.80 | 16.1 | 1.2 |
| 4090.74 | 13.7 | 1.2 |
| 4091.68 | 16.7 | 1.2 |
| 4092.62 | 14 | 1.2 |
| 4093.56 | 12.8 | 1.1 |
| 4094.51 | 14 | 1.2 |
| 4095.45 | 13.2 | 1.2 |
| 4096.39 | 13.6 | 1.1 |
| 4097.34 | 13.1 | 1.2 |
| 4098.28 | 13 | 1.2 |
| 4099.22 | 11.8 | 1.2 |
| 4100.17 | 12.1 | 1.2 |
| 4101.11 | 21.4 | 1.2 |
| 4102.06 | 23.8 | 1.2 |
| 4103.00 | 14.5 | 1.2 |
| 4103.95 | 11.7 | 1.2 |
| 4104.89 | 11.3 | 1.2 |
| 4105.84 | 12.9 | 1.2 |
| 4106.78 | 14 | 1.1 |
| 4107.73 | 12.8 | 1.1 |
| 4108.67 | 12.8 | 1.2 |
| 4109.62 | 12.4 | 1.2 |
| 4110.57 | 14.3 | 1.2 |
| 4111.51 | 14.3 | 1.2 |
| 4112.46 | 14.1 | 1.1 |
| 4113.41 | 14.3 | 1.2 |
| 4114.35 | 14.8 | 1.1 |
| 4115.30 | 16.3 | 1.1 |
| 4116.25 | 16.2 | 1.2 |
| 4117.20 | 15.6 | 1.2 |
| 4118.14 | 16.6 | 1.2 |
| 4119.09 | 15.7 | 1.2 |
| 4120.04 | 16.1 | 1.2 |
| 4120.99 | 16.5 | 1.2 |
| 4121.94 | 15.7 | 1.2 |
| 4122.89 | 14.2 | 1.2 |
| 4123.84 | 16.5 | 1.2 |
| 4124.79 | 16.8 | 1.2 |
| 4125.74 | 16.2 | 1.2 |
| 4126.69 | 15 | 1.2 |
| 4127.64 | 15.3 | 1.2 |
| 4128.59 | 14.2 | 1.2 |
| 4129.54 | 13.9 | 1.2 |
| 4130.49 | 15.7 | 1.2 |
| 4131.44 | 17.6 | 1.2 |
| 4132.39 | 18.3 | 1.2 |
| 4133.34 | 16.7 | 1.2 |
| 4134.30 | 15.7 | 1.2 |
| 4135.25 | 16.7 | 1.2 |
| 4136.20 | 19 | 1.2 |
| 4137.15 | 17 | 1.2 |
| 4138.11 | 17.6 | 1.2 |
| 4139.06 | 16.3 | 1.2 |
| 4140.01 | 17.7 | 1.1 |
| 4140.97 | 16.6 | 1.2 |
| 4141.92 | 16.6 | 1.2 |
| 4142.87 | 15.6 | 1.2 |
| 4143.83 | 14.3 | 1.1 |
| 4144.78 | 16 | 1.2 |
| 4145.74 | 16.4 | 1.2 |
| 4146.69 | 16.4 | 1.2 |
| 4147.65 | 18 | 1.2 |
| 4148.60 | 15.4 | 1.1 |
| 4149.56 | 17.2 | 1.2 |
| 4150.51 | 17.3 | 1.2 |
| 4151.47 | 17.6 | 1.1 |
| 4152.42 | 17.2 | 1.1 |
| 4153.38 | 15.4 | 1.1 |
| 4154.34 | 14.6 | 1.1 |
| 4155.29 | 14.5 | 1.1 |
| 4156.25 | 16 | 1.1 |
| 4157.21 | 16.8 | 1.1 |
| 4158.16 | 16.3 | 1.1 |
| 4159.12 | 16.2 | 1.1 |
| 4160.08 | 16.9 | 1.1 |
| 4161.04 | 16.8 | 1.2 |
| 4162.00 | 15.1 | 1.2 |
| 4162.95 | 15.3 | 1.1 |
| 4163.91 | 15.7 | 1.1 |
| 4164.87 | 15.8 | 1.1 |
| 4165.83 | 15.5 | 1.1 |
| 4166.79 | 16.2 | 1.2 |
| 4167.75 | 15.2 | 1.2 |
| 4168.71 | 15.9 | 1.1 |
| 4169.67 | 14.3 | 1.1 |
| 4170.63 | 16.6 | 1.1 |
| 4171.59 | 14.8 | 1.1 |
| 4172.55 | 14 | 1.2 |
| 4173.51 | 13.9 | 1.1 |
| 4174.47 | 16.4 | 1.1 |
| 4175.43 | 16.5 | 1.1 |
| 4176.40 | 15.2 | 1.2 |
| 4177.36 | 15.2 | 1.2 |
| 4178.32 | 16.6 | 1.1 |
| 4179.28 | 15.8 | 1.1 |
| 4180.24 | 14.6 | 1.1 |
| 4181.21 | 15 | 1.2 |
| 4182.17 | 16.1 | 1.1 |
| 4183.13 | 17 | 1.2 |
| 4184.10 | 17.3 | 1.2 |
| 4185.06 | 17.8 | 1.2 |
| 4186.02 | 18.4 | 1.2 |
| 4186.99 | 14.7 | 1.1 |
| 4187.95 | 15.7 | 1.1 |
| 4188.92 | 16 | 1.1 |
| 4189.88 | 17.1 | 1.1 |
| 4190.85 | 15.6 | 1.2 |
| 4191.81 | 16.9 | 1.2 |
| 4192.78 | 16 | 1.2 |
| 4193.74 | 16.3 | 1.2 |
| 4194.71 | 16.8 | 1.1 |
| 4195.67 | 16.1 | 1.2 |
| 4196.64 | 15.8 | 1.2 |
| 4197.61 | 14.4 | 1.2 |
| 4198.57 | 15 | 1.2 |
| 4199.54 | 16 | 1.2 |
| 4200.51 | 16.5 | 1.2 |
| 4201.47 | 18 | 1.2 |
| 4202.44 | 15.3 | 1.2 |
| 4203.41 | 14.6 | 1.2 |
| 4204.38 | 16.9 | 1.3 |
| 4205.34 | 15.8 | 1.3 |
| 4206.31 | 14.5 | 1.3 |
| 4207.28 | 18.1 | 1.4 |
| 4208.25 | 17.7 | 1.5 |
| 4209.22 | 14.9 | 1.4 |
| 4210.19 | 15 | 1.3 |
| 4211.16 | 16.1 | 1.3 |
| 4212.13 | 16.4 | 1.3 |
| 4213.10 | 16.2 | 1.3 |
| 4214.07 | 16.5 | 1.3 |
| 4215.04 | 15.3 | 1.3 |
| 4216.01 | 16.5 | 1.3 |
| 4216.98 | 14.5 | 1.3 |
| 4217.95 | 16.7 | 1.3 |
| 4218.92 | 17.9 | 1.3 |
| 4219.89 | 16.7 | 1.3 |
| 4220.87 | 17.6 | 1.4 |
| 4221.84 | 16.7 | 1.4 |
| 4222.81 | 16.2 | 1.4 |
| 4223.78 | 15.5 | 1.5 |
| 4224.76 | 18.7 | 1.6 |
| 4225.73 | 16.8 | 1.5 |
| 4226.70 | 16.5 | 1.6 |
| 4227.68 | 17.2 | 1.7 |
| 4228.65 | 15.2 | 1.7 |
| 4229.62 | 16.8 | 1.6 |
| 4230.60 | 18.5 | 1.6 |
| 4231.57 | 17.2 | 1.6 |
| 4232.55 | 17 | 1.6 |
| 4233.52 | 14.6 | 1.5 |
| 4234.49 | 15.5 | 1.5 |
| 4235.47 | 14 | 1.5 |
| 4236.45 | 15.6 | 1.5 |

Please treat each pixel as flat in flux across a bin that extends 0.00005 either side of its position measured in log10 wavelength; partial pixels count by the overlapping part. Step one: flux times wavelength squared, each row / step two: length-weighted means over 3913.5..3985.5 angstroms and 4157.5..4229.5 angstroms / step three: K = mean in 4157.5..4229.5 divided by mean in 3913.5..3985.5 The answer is 1.29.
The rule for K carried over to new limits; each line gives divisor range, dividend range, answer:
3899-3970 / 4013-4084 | 1.21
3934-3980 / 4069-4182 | 1.26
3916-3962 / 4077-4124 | 1.09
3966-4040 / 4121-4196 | 1.11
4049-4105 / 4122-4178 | 1.06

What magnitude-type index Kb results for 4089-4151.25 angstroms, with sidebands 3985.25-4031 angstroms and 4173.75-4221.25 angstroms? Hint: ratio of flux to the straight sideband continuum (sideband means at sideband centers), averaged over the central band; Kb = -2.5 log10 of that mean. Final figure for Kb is 0.07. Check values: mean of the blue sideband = 16.7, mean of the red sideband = 16.1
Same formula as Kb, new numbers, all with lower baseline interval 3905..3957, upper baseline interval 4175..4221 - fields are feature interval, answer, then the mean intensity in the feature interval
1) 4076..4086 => 0.08 mag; 14.6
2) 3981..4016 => -0.07 mag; 16.4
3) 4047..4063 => -0.07 mag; 16.6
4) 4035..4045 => -0.15 mag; 17.8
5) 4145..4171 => -0.01 mag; 16.1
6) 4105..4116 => 0.14 mag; 13.9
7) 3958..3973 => 0.29 mag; 11.6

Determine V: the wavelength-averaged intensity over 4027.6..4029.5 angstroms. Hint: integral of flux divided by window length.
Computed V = 17.7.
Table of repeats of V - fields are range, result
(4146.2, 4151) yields 16.9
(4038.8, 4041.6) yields 17.9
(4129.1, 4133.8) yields 16.5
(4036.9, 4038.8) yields 17.9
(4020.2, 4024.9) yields 16.5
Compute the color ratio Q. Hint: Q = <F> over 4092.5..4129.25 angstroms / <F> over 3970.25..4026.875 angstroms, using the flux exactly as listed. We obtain 0.94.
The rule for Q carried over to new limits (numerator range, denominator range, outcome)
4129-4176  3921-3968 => 1.15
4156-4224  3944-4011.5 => 1.10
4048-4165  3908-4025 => 1.05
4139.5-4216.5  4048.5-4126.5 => 1.04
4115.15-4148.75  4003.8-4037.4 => 0.96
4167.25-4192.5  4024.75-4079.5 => 0.95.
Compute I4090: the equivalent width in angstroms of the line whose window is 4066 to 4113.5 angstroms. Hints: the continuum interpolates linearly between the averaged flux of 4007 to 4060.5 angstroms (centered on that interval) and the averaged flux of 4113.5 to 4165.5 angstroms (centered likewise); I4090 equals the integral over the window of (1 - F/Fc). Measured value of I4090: 4.4 angstroms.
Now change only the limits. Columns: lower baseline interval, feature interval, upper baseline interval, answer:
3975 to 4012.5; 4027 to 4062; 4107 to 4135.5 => -2.69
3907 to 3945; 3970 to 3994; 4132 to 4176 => 1.86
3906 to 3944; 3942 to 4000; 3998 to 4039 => 6.81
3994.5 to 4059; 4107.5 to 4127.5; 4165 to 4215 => 1.46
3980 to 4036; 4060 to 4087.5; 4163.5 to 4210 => 0.50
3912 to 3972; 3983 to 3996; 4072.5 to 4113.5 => -1.23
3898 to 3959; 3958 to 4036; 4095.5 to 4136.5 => -0.21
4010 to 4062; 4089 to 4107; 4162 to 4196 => 2.19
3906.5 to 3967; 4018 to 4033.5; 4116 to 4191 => -1.50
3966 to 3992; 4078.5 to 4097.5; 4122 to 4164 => 0.62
